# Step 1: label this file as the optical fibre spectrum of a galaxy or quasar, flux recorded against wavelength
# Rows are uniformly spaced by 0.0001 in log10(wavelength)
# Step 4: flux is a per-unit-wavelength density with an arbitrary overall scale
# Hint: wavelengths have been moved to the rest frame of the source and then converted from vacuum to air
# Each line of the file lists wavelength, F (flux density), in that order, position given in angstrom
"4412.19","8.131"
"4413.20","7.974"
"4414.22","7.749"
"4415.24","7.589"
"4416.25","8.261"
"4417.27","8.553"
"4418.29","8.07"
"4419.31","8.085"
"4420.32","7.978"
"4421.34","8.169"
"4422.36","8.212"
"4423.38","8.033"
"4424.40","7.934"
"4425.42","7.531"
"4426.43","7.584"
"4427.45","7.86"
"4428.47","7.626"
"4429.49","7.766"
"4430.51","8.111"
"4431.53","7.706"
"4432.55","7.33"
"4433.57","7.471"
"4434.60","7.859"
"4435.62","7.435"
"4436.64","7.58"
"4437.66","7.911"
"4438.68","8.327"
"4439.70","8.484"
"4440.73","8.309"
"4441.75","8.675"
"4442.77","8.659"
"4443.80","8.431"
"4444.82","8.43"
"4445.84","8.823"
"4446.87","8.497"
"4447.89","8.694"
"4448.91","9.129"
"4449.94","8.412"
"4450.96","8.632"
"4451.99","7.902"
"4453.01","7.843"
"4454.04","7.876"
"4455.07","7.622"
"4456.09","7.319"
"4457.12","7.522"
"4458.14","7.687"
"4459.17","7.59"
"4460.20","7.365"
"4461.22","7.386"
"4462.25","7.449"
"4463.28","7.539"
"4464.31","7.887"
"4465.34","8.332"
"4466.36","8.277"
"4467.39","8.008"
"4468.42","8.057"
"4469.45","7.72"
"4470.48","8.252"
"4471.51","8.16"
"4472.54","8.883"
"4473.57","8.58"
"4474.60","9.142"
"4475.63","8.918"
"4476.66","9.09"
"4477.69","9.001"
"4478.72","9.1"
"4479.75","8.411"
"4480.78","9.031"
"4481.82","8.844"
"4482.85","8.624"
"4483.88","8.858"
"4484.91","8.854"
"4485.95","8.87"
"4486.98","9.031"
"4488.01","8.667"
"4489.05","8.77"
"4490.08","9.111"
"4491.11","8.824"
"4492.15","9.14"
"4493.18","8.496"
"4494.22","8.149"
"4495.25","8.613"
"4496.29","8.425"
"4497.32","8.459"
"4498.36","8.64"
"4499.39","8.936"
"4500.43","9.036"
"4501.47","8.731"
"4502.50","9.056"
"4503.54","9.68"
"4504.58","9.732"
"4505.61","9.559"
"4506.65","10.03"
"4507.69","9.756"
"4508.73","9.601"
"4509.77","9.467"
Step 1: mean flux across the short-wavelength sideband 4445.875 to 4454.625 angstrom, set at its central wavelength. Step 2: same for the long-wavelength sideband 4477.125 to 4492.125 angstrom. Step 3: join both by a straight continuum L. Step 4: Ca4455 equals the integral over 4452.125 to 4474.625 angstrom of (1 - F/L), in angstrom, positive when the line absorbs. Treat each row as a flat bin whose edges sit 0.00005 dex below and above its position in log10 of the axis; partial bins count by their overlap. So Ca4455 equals 1.7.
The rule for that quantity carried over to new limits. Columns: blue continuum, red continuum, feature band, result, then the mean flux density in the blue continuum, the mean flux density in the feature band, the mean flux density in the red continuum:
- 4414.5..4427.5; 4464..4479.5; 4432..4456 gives 0.15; 7.99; 8.17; 8.5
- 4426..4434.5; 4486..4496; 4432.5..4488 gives -0.42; 7.68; 8.27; 8.75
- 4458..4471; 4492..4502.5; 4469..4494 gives -1.53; 7.81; 8.76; 8.67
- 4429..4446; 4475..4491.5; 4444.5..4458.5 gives 0.23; 8.06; 8.17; 8.88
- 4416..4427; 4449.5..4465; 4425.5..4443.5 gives 0.00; 8.03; 7.92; 7.74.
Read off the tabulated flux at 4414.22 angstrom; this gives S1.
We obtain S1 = 7.749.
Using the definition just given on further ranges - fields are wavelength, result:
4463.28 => 7.539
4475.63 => 8.918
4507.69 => 9.756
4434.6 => 7.859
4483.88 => 8.858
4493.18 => 8.496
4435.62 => 7.435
